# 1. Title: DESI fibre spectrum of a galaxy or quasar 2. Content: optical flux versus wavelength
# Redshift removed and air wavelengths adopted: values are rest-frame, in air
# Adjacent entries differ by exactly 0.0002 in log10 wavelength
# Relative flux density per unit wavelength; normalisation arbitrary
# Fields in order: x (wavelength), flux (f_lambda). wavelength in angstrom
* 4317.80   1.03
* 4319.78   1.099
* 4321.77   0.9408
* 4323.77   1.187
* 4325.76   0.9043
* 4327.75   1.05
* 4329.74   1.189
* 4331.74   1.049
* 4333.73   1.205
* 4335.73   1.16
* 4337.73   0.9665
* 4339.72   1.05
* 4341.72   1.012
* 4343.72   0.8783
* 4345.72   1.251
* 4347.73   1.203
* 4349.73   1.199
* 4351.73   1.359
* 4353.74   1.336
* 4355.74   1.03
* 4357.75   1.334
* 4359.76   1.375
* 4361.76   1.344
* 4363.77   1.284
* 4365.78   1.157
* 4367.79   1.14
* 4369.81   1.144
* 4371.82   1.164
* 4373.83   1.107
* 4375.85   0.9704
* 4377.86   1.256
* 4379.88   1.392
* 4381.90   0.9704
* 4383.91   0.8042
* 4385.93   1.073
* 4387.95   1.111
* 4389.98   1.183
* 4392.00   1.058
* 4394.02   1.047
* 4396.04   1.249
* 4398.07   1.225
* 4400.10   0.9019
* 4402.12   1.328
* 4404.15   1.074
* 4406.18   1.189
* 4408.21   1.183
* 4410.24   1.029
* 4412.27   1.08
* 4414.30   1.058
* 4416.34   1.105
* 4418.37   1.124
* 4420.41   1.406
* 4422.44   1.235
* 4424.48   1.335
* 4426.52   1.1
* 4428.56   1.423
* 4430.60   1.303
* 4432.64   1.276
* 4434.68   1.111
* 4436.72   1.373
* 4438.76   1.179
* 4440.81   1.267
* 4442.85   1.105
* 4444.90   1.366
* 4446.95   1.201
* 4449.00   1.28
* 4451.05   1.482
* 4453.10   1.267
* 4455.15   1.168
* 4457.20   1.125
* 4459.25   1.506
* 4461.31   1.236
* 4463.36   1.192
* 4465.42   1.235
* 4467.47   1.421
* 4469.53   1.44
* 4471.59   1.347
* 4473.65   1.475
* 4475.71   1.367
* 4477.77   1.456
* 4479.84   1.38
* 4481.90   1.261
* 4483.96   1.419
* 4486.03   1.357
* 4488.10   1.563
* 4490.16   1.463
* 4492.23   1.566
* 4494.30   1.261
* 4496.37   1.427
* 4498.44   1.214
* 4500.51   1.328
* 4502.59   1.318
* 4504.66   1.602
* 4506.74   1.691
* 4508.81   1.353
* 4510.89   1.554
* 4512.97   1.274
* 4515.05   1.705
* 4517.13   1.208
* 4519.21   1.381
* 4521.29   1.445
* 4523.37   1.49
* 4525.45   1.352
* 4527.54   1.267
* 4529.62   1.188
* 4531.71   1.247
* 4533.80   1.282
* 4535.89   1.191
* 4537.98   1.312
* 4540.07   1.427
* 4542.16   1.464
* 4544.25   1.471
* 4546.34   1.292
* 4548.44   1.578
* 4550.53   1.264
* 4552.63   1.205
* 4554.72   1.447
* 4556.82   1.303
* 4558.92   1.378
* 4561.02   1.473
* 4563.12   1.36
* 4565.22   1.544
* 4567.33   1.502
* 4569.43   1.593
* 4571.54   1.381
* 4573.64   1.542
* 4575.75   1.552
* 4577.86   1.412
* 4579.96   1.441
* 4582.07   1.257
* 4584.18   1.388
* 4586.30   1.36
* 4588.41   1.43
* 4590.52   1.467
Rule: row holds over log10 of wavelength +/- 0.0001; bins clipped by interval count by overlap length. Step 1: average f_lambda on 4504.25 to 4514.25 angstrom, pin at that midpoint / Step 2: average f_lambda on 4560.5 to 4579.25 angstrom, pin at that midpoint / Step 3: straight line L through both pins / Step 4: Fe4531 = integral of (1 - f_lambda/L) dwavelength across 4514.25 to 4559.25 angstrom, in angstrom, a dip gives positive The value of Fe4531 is 4.0 angstrom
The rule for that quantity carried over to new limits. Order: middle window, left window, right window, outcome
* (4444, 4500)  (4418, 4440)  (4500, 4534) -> -0.9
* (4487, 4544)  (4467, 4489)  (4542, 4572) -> 0.7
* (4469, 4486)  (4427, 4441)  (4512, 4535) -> -1.1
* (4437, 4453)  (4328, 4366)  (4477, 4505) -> 0.6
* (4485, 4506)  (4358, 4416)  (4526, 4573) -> -1.9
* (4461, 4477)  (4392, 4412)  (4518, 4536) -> -1.5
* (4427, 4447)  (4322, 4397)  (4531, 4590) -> -0.3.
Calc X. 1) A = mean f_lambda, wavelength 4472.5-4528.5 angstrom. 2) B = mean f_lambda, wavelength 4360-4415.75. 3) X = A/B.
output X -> 1.25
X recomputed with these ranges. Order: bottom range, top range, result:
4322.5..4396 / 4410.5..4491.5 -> 1.14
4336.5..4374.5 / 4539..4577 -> 1.22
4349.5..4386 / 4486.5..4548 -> 1.18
